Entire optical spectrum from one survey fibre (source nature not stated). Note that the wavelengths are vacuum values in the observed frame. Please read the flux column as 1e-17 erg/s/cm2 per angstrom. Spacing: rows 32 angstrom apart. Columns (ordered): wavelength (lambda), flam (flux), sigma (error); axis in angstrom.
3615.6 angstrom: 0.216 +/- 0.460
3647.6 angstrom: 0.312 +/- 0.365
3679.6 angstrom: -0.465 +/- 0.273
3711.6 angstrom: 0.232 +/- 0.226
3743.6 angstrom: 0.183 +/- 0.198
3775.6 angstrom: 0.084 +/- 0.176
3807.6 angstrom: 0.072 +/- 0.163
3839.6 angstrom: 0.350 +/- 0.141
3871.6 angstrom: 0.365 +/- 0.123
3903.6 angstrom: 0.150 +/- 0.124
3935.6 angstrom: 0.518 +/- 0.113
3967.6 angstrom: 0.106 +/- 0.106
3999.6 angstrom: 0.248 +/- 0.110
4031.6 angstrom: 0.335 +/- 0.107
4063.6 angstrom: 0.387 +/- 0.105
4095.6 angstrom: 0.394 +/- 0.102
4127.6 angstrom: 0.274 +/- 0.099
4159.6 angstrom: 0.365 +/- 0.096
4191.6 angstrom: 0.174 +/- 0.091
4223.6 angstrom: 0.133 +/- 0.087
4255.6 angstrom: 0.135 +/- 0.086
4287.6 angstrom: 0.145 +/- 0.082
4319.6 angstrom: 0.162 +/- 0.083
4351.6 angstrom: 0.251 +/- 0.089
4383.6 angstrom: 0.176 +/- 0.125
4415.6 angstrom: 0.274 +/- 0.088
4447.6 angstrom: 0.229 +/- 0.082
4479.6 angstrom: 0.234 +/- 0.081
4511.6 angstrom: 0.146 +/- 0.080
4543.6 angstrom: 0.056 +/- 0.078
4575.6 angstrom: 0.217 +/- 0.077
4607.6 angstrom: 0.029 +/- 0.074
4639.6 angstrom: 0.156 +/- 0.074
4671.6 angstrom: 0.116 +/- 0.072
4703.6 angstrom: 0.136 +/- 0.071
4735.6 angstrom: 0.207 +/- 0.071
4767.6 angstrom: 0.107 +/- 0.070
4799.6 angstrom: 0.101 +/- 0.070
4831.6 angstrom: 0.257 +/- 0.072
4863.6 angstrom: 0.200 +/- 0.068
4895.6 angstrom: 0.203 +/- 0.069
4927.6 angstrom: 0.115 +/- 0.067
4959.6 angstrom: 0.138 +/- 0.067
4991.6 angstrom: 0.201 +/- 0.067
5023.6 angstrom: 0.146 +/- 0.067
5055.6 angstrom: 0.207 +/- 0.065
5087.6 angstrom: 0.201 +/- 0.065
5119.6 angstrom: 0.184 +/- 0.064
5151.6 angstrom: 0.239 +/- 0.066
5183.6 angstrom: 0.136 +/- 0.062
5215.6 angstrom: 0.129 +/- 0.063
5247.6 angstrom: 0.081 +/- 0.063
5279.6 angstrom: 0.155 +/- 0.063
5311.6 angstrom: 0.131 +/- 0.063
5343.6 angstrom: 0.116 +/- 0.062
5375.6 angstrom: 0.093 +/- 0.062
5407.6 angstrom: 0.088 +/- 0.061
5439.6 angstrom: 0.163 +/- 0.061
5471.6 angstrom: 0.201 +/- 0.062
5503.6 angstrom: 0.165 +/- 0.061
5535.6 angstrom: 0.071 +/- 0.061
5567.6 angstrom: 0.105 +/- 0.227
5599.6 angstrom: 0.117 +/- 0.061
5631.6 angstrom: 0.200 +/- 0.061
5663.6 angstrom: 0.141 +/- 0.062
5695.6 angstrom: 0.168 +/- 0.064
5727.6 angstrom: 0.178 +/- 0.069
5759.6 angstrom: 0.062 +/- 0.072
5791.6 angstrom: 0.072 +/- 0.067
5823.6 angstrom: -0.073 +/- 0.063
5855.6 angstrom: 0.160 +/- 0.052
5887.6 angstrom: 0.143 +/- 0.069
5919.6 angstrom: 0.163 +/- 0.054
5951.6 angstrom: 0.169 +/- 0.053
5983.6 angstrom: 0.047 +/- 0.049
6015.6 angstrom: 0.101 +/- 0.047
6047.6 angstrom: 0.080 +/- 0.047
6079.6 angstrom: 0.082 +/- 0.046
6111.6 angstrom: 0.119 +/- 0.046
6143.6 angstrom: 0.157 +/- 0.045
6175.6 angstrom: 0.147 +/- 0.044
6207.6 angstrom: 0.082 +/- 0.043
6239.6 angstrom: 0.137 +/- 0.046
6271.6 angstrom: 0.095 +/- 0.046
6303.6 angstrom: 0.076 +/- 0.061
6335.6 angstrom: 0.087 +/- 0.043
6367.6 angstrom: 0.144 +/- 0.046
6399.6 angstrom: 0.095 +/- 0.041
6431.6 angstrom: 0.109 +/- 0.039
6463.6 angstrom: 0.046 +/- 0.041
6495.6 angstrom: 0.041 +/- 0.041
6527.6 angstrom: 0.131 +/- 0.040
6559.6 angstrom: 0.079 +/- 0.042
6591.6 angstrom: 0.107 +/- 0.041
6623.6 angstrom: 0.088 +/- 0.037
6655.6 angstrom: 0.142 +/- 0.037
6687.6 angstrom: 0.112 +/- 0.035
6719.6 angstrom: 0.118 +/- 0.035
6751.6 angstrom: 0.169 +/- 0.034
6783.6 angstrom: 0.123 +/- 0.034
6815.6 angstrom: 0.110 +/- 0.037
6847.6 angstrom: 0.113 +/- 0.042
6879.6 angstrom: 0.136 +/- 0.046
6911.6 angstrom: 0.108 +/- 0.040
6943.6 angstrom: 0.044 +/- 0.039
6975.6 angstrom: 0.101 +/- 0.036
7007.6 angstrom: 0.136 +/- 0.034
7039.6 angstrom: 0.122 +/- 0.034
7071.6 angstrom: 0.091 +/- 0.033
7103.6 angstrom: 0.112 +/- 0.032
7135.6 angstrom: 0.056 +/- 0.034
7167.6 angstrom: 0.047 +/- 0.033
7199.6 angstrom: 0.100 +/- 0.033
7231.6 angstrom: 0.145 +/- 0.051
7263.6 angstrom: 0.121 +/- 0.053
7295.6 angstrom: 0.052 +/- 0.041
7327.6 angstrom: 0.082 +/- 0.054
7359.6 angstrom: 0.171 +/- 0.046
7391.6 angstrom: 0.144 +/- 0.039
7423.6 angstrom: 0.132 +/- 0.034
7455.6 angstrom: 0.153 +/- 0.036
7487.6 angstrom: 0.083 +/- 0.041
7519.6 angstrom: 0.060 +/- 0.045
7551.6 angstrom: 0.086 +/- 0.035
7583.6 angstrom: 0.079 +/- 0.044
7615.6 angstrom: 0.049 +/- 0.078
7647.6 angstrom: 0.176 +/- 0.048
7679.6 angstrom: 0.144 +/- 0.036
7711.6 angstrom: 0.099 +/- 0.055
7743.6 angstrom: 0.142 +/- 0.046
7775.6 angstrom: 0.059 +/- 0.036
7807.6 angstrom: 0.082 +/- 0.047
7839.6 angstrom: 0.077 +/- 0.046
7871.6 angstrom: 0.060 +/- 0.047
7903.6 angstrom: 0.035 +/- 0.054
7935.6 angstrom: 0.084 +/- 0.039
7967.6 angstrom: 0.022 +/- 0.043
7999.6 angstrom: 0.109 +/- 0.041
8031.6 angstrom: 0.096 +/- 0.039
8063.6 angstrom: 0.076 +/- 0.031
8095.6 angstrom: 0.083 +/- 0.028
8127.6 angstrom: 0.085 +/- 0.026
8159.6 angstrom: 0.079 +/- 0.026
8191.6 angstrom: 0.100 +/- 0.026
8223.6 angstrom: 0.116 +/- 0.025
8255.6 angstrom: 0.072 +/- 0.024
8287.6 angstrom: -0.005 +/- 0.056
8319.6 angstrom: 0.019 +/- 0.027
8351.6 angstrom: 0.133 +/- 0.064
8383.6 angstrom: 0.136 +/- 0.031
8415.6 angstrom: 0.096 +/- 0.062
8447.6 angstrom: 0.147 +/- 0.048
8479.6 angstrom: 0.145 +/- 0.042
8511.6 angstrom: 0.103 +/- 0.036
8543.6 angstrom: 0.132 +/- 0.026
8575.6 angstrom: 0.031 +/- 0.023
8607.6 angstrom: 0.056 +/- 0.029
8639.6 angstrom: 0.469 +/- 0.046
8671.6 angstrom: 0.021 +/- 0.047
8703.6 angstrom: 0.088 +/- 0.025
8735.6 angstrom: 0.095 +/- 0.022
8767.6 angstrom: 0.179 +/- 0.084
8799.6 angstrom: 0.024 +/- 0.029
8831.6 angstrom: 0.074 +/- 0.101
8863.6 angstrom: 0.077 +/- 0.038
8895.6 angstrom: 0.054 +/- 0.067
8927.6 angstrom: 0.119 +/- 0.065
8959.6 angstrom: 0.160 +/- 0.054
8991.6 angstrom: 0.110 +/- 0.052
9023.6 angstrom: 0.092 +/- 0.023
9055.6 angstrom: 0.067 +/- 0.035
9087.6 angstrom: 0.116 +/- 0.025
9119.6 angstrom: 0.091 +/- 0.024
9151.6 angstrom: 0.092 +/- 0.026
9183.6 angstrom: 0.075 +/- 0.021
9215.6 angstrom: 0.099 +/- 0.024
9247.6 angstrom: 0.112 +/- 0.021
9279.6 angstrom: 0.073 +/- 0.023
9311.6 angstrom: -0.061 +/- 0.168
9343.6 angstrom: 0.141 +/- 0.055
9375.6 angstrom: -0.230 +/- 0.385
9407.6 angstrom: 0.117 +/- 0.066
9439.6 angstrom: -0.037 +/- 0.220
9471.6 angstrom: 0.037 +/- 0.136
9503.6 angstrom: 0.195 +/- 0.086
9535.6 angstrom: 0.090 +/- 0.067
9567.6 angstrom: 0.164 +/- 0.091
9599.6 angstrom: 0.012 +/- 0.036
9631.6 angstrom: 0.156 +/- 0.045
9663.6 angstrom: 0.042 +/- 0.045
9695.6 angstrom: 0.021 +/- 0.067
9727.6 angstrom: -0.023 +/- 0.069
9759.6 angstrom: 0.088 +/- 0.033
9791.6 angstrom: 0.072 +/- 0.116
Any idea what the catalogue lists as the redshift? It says 1.32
